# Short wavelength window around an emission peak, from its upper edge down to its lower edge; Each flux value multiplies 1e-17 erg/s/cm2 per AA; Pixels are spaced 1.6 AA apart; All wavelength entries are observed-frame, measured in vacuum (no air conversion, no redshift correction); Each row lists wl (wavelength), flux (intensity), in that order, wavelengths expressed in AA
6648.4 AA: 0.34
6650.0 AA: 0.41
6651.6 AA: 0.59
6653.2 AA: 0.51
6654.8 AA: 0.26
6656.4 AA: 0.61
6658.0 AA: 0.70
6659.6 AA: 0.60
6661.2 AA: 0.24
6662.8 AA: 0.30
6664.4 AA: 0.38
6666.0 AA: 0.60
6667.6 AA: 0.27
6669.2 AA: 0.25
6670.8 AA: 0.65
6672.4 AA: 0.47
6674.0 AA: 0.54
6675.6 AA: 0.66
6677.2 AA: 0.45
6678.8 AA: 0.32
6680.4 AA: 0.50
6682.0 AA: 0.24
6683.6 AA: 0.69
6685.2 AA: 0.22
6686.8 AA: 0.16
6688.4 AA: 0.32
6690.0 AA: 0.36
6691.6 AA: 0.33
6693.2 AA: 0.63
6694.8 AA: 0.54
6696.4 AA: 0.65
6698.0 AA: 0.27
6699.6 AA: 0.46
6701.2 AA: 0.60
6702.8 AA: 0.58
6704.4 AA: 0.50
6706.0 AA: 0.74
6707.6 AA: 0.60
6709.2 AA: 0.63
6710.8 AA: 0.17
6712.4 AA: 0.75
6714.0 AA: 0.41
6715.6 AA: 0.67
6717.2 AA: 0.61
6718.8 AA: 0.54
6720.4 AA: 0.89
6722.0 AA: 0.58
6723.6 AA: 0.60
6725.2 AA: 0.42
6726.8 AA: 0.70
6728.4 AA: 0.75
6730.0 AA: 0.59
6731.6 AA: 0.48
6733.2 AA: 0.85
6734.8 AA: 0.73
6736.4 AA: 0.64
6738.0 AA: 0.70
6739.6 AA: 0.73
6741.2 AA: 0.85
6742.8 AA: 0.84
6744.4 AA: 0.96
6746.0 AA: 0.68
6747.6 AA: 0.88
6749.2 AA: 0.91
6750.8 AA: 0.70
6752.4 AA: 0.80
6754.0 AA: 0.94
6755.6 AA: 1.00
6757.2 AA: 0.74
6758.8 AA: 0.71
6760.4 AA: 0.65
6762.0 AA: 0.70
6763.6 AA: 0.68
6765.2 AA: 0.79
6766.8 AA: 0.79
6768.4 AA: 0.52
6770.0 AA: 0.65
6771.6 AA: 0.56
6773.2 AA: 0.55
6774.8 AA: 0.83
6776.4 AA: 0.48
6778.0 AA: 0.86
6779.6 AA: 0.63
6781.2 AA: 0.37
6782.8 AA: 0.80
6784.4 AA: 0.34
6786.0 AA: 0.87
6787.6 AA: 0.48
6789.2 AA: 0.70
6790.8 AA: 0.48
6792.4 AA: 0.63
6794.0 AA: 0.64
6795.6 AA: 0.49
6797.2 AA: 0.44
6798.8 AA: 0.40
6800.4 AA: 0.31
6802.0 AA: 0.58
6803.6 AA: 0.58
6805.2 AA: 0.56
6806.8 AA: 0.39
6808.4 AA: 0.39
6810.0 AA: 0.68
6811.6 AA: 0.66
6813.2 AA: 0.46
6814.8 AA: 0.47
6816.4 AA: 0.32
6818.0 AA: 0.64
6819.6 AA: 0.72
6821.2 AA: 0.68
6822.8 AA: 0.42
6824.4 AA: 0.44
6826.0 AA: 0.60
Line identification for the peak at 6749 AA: Mg II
